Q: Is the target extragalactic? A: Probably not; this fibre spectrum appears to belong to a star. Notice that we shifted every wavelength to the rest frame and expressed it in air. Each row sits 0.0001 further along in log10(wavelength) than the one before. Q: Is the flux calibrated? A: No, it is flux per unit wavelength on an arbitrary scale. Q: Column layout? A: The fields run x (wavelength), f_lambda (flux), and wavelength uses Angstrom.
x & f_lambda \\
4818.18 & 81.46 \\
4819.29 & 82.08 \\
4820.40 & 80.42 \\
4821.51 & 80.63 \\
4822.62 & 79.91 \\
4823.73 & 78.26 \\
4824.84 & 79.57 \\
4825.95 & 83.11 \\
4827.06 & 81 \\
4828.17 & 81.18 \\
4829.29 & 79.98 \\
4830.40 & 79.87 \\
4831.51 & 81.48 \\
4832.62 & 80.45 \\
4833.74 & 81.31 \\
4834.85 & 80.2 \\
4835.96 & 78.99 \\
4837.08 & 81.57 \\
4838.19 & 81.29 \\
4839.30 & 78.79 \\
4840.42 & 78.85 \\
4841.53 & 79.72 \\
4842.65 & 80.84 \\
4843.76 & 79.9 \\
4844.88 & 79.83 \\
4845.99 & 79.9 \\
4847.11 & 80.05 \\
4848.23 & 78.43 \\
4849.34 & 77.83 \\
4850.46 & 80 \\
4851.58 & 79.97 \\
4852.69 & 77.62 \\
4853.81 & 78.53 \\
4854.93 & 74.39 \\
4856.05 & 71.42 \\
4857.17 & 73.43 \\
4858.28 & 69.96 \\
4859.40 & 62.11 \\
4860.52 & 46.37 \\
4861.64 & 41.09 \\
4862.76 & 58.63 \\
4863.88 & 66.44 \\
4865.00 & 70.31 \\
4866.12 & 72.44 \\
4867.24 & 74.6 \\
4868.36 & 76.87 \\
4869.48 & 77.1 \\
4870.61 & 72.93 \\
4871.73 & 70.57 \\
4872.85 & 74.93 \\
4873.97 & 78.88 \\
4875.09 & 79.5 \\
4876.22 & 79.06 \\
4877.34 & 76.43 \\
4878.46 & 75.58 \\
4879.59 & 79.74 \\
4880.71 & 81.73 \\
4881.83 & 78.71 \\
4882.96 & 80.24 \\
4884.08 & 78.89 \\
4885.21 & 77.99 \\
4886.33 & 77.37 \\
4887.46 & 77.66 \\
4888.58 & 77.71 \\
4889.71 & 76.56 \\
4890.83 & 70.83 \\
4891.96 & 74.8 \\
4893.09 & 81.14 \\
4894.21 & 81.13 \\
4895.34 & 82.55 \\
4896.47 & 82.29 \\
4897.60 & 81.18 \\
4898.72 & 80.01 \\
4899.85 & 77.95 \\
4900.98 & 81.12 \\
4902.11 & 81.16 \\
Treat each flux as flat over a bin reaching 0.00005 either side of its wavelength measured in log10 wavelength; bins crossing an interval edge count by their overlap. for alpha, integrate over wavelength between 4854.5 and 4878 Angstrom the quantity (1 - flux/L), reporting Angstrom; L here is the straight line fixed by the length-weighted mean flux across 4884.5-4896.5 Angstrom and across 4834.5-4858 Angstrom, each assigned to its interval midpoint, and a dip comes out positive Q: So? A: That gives 2.5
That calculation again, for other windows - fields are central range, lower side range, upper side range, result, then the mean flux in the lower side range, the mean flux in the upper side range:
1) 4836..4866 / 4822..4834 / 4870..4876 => 1.8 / 80.5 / 75.5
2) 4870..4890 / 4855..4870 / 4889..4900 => -1.2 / 66.5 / 78.9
